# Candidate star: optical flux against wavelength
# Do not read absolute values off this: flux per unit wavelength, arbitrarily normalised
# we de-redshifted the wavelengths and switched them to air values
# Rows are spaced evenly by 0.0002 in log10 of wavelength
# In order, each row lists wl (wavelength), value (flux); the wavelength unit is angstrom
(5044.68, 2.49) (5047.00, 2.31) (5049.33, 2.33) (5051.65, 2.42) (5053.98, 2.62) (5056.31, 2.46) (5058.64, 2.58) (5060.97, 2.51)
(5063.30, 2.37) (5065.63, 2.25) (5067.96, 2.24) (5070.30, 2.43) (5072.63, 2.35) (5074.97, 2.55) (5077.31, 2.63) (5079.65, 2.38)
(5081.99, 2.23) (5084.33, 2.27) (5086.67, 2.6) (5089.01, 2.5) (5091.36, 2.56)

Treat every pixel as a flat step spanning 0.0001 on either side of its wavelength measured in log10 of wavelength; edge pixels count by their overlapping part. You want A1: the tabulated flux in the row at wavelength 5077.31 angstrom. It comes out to 2.63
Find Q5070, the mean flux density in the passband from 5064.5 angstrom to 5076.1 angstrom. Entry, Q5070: 2.36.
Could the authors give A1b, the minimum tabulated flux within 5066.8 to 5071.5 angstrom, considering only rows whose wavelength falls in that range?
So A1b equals 2.24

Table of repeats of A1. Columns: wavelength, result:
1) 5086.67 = 2.6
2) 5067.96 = 2.24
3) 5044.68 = 2.49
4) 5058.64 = 2.58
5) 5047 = 2.31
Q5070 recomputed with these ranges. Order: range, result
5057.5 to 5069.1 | 2.39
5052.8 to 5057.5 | 2.54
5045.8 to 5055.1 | 2.42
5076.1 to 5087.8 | 2.42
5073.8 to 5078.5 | 2.59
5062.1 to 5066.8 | 2.31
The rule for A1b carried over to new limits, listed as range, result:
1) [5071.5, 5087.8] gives 2.23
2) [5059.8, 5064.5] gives 2.37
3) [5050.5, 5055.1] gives 2.42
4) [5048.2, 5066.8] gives 2.25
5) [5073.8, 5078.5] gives 2.55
